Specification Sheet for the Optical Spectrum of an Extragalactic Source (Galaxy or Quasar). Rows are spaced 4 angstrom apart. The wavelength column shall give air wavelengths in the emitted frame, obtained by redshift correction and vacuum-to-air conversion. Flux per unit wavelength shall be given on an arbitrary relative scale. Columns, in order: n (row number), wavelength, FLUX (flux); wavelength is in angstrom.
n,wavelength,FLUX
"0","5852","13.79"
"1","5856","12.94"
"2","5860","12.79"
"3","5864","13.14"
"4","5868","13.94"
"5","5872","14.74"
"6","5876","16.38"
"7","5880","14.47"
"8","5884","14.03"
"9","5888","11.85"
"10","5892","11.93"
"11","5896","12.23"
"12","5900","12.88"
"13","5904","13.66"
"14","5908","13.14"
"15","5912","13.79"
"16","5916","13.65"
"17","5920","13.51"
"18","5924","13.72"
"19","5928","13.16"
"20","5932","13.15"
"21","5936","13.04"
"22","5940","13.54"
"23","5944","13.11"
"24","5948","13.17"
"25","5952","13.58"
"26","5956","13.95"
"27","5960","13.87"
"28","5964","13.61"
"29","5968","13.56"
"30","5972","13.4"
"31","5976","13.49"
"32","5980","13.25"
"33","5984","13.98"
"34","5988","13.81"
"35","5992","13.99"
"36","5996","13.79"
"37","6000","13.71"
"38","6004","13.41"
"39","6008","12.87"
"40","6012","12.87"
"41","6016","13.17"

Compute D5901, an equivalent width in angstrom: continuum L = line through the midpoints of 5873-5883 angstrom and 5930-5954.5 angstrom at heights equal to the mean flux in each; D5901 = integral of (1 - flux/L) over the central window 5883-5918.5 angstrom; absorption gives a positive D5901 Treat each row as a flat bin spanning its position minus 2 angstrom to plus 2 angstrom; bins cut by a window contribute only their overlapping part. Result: 3.7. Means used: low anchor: 15.2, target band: 13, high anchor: 13.3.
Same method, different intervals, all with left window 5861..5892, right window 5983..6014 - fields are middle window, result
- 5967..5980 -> 0.2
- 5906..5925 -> 0.3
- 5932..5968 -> 0.6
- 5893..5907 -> 1.0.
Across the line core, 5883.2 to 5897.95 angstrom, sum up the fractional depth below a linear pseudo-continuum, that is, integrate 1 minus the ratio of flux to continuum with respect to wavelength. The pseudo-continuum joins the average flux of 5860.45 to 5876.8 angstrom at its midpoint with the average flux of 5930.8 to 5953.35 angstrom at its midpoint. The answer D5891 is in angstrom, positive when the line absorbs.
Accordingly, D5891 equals 1.66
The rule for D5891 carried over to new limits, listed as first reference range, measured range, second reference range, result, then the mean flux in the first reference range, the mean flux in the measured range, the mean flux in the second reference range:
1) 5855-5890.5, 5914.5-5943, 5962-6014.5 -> 0.6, 13.8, 13.4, 13.5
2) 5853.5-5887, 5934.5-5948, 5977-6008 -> 0.5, 14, 13.2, 13.6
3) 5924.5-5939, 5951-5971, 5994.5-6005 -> -0.5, 13.2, 13.7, 13.7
